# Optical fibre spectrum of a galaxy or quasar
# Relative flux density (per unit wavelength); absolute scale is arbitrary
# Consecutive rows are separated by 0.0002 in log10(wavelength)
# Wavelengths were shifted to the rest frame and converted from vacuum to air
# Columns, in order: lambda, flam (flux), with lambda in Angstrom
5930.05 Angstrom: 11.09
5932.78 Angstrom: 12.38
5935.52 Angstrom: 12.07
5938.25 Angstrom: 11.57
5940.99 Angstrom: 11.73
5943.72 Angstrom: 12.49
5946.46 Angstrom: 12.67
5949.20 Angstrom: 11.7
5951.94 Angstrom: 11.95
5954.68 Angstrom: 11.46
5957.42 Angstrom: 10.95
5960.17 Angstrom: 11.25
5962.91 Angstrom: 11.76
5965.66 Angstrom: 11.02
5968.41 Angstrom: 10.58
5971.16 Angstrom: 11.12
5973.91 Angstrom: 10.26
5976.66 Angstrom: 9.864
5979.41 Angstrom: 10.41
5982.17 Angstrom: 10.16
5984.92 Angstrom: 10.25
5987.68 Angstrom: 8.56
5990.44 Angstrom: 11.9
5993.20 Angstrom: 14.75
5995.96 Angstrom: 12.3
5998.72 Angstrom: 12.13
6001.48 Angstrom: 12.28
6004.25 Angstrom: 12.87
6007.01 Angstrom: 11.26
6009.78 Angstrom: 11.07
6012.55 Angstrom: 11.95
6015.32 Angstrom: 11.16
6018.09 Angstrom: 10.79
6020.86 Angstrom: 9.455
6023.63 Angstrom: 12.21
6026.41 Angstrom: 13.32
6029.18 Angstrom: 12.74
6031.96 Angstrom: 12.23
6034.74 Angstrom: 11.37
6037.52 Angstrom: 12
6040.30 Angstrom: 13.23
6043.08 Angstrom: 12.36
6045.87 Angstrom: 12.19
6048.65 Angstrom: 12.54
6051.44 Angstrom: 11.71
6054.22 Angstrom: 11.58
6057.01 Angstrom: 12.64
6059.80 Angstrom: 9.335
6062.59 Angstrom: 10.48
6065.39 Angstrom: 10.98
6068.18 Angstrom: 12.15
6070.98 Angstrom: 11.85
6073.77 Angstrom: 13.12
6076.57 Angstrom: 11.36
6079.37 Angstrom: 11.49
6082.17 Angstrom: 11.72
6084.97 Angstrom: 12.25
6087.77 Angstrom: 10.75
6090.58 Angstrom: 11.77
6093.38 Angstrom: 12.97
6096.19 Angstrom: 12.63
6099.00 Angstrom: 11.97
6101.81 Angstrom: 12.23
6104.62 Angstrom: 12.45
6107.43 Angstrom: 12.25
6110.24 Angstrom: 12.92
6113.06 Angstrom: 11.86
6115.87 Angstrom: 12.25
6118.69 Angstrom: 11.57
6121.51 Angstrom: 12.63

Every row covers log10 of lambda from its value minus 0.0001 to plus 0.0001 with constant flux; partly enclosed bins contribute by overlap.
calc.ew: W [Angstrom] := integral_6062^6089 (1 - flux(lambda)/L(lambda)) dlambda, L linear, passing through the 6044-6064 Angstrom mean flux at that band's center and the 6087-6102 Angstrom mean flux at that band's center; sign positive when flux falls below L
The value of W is 0.4 Angstrom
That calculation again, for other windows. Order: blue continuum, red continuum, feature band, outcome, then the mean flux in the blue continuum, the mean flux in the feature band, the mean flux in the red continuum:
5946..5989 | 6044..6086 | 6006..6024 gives 0.3 Angstrom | 10.8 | 11.1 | 11.7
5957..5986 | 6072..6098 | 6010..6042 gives -1.4 Angstrom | 10.7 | 11.8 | 12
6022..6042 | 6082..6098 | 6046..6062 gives 0.9 Angstrom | 12.4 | 11.6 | 12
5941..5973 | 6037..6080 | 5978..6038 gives 0.4 Angstrom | 11.5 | 11.6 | 11.8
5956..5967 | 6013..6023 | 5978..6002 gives -0.9 Angstrom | 11.2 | 11.4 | 10.7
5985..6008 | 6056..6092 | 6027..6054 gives -1.3 Angstrom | 11.9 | 12.3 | 11.5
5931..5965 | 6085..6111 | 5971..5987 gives 2.3 Angstrom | 11.8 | 10.2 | 12.2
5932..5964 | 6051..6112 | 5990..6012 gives -0.9 Angstrom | 11.8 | 12.3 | 11.8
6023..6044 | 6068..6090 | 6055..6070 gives 1.1 Angstrom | 12.4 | 11.2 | 11.8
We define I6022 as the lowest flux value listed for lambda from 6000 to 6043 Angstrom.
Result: 9.455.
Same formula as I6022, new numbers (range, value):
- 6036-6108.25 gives 9.335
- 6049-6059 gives 11.58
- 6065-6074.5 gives 10.98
